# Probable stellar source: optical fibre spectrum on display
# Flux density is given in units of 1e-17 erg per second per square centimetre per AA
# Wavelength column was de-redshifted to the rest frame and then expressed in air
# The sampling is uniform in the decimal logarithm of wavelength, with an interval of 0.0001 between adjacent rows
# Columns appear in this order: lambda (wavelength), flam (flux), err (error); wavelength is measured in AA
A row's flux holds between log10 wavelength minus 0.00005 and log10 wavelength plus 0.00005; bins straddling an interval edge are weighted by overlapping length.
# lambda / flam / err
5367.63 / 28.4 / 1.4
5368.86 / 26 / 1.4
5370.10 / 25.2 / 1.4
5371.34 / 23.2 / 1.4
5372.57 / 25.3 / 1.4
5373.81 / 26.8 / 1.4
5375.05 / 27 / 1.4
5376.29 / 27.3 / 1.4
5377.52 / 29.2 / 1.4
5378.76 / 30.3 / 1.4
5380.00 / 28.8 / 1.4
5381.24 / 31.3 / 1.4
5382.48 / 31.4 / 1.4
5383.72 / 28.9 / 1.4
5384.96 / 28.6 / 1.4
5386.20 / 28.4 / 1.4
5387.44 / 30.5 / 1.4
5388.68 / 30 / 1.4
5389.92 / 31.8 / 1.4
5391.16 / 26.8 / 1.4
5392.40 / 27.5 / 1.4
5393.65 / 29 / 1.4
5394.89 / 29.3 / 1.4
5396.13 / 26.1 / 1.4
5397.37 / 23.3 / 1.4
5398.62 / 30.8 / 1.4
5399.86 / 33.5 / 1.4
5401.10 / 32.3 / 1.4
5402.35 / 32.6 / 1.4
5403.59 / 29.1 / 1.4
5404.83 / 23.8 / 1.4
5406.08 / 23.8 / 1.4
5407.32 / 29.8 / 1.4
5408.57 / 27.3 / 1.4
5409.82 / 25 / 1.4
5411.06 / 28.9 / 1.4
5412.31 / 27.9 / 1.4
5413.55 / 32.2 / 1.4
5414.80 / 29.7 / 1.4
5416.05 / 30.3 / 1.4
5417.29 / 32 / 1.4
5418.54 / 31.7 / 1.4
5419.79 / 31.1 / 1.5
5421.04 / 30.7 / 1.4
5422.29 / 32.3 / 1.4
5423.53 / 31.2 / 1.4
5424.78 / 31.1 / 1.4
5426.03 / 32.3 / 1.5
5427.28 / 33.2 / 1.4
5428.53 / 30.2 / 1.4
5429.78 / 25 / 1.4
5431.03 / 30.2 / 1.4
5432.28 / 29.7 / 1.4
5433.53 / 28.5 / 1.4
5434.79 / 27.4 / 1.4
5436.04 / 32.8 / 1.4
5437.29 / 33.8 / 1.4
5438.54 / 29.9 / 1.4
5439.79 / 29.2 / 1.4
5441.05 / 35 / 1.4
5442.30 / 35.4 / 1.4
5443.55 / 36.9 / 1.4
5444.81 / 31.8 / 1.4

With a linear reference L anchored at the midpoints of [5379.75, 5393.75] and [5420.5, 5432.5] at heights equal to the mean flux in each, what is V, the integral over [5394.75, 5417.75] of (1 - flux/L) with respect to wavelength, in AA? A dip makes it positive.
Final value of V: 0.9 AA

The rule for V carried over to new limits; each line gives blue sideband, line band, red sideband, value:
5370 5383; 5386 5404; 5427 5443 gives -0.40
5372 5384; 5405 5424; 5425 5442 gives 0.33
